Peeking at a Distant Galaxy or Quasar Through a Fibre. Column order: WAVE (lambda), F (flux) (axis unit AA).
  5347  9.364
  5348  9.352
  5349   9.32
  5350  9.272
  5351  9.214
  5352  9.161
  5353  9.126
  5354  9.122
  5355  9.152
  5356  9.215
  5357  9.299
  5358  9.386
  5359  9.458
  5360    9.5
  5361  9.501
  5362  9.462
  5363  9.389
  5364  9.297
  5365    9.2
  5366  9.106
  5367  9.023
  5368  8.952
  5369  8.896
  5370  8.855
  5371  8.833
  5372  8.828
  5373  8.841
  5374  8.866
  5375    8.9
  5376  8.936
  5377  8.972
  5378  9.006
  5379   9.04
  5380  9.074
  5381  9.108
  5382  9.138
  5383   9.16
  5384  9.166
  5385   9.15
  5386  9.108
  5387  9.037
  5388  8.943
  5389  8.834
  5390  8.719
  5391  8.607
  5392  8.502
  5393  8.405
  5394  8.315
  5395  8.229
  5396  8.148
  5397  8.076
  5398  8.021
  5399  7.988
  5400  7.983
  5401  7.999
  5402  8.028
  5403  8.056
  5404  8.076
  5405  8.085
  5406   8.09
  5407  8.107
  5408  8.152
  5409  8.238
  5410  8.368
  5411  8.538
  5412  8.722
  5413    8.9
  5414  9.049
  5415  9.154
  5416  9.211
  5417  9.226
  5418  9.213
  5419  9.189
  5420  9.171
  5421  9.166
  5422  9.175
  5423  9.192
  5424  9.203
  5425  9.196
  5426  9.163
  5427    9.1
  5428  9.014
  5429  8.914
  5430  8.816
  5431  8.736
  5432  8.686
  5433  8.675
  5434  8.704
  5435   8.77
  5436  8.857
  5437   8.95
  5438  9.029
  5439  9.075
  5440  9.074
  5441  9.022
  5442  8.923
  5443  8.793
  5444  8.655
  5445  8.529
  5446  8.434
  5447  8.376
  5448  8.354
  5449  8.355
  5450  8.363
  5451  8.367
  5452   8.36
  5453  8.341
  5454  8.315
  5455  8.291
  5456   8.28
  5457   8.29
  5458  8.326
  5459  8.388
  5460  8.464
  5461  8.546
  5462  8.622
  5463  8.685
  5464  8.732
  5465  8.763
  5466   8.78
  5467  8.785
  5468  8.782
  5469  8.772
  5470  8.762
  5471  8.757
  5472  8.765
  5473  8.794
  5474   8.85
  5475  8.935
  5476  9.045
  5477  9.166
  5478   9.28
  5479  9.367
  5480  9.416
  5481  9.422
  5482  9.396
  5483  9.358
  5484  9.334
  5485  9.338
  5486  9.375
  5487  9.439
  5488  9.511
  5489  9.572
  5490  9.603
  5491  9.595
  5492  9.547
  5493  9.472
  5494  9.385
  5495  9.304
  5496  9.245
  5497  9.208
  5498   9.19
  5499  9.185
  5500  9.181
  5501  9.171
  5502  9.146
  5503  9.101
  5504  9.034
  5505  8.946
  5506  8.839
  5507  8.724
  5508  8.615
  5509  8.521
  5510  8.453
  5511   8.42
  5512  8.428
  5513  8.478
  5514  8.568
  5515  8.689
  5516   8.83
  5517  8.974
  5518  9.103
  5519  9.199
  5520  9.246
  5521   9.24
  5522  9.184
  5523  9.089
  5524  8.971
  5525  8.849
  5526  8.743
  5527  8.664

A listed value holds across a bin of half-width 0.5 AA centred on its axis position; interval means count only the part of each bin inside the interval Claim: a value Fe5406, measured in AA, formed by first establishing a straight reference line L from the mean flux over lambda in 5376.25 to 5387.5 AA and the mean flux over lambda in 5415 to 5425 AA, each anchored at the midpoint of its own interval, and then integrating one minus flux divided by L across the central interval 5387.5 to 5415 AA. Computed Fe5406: 2.4 AA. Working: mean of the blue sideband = 9.08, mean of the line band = 8.35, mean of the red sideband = 9.19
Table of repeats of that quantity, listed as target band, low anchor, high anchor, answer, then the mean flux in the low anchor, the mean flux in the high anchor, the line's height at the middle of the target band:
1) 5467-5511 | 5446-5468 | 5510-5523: -2.27 AA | 8.47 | 8.86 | 8.68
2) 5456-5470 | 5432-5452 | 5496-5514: 0.23 AA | 8.69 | 8.86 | 8.75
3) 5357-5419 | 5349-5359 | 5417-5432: 2.57 AA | 9.23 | 9.08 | 9.16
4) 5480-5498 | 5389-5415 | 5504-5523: -1.45 AA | 8.32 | 8.82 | 8.71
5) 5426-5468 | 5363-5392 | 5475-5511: 2.11 AA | 8.98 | 9.2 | 9.11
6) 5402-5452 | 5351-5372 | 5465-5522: 2.07 AA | 9.19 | 9.06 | 9.13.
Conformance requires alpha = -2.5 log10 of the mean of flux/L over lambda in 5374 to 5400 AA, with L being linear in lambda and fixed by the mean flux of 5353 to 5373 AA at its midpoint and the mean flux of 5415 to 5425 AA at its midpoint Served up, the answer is 0.05 mag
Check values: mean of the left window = 9.17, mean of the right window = 9.19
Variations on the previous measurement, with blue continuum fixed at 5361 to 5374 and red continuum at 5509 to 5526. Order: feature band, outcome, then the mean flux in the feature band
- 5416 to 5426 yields -0.02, 9.19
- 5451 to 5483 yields 0.02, 8.76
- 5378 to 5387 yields -0.01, 9.11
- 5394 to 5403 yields 0.12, 8.07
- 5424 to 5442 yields 0.00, 8.94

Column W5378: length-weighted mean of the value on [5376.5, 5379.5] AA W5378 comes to 9.01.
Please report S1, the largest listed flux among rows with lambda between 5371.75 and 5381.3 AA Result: 9.108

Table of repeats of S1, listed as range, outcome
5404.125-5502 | 9.603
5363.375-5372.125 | 9.297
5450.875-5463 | 8.685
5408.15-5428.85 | 9.226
